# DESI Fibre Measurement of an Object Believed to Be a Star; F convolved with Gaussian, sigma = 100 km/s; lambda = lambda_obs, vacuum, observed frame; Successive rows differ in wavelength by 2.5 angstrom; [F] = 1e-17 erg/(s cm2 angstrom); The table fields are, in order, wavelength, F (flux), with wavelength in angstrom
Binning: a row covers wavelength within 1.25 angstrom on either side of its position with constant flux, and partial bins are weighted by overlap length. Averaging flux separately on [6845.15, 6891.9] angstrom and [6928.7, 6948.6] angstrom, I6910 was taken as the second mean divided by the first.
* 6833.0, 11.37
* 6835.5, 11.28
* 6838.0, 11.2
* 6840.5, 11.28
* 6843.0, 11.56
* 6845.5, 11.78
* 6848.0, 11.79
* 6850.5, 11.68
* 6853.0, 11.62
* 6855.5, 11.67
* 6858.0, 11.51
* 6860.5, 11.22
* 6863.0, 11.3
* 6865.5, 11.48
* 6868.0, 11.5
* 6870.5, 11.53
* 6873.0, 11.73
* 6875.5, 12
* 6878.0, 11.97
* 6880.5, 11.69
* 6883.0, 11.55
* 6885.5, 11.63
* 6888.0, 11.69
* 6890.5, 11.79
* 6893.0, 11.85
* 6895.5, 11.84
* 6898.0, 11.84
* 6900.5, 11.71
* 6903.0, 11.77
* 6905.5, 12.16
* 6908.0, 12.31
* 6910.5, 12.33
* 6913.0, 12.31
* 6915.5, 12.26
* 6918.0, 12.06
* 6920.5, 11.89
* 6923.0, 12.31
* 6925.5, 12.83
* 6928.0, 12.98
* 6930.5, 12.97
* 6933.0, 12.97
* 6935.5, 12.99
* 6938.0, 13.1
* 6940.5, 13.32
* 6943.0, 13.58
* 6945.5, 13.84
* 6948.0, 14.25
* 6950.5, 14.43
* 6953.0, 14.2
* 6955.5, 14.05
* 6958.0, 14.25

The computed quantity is 1.1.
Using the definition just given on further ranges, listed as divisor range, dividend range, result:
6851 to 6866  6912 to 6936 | 1.09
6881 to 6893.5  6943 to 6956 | 1.21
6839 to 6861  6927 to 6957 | 1.17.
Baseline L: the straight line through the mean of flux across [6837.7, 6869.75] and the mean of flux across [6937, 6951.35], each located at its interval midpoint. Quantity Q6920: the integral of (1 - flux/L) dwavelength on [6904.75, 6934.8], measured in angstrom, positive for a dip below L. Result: 1.6 angstrom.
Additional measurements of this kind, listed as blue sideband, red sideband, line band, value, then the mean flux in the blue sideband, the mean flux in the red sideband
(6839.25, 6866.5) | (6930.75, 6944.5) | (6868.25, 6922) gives 2.0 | 11.5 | 13.2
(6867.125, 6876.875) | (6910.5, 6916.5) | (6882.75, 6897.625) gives 0.3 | 11.7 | 12.3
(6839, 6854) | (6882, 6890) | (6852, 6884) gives 0.1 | 11.6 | 11.6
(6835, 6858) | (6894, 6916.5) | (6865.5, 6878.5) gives 0.1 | 11.5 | 12.1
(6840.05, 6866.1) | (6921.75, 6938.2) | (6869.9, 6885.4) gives 0.3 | 11.5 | 12.9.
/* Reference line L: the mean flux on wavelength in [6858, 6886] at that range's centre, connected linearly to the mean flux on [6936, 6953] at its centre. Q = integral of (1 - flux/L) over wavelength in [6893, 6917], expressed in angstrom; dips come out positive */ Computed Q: 1.0 angstrom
